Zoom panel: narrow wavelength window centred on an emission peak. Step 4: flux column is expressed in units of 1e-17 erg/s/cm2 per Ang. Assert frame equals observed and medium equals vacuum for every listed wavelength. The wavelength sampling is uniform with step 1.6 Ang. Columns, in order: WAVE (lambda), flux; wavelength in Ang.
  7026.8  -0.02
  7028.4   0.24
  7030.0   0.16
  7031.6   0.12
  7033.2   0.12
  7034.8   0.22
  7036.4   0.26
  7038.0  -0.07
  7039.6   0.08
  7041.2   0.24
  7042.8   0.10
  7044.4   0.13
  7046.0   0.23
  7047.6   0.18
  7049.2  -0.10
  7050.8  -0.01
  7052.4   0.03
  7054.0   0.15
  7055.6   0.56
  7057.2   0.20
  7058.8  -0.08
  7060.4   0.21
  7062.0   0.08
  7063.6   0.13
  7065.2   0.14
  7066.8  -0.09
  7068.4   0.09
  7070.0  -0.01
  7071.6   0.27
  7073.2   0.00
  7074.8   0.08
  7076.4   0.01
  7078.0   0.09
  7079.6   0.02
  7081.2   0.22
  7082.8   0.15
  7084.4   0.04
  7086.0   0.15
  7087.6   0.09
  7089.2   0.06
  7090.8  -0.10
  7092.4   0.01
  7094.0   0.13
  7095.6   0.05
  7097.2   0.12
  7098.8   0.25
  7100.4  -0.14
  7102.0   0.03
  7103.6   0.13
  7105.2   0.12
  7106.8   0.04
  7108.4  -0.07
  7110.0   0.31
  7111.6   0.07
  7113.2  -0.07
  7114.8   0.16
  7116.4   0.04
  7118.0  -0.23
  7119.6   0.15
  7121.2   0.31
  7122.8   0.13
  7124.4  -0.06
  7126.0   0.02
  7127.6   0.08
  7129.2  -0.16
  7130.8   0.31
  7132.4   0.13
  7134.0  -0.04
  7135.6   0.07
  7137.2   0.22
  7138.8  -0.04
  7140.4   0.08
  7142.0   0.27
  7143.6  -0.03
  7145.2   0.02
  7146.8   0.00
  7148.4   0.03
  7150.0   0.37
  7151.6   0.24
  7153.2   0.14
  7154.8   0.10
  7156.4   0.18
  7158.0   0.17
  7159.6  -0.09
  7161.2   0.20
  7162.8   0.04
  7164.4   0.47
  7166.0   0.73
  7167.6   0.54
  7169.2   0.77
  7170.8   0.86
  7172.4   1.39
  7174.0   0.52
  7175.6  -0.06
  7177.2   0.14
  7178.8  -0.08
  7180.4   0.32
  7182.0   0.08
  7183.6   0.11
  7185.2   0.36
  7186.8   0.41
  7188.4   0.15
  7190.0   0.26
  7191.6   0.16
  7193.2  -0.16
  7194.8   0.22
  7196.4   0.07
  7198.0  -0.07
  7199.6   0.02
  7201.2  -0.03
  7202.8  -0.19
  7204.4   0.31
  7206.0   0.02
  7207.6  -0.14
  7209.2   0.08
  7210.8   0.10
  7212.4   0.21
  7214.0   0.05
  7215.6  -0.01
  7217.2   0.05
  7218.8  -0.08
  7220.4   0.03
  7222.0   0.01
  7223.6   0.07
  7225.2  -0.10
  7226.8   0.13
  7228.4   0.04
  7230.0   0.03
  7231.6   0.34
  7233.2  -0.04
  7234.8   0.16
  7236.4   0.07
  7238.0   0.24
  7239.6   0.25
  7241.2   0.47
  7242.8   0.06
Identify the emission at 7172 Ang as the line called [O II] 3727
